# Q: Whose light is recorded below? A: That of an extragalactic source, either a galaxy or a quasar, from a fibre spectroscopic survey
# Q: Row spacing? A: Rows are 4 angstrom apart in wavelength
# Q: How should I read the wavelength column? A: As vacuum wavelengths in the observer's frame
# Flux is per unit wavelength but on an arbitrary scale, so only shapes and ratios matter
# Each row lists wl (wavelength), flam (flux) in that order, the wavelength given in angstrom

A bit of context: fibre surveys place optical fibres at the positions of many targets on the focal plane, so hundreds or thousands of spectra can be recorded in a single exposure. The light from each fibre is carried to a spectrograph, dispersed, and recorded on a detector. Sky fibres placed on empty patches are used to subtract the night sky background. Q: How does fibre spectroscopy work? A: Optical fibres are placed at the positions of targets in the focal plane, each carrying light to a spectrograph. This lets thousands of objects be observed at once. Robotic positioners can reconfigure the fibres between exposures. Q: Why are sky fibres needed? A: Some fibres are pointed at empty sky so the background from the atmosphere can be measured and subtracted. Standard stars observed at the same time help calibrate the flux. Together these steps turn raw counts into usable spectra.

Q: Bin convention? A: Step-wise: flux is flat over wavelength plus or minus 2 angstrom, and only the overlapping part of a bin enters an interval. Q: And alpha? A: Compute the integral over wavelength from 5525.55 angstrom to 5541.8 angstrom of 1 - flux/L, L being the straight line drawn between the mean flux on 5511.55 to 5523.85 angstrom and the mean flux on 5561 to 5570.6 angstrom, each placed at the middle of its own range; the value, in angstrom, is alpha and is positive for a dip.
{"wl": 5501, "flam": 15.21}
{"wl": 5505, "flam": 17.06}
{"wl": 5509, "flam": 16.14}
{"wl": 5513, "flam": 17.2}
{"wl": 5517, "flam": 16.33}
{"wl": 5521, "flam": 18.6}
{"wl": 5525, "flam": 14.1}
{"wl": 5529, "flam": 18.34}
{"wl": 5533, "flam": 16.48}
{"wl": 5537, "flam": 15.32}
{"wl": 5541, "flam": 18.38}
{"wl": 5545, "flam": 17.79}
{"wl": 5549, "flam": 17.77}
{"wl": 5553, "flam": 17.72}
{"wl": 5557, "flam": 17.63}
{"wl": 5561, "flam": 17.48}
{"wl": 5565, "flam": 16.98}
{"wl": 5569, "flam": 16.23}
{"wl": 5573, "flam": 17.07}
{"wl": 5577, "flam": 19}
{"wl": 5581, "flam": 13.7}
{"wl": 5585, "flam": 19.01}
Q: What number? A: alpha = 0.3 angstrom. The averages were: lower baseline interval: 17.2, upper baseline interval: 16.8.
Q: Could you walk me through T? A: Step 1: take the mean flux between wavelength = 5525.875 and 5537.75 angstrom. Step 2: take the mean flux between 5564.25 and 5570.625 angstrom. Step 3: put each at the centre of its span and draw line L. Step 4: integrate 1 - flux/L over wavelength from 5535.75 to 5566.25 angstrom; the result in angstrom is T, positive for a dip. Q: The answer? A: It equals -1.6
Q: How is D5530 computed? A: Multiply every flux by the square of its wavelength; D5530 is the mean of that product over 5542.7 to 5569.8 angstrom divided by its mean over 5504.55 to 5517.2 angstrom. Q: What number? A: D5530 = 1.06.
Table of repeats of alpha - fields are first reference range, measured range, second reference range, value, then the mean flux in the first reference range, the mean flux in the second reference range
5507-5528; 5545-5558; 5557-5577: -0.55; 16.6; 17.2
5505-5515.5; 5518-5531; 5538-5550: 0.16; 16.7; 17.8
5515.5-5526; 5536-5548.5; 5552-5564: -0.18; 16.6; 17.5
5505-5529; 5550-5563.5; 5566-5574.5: -0.75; 16.7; 16.7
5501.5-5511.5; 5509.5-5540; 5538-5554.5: 0.66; 16.4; 17.8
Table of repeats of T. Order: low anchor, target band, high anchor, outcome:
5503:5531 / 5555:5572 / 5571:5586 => -0.1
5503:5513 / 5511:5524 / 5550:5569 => -0.2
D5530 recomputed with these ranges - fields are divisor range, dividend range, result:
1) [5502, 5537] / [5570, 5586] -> 1.04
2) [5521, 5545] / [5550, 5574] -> 1.04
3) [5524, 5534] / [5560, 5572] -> 1.03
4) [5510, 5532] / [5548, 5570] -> 1.04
